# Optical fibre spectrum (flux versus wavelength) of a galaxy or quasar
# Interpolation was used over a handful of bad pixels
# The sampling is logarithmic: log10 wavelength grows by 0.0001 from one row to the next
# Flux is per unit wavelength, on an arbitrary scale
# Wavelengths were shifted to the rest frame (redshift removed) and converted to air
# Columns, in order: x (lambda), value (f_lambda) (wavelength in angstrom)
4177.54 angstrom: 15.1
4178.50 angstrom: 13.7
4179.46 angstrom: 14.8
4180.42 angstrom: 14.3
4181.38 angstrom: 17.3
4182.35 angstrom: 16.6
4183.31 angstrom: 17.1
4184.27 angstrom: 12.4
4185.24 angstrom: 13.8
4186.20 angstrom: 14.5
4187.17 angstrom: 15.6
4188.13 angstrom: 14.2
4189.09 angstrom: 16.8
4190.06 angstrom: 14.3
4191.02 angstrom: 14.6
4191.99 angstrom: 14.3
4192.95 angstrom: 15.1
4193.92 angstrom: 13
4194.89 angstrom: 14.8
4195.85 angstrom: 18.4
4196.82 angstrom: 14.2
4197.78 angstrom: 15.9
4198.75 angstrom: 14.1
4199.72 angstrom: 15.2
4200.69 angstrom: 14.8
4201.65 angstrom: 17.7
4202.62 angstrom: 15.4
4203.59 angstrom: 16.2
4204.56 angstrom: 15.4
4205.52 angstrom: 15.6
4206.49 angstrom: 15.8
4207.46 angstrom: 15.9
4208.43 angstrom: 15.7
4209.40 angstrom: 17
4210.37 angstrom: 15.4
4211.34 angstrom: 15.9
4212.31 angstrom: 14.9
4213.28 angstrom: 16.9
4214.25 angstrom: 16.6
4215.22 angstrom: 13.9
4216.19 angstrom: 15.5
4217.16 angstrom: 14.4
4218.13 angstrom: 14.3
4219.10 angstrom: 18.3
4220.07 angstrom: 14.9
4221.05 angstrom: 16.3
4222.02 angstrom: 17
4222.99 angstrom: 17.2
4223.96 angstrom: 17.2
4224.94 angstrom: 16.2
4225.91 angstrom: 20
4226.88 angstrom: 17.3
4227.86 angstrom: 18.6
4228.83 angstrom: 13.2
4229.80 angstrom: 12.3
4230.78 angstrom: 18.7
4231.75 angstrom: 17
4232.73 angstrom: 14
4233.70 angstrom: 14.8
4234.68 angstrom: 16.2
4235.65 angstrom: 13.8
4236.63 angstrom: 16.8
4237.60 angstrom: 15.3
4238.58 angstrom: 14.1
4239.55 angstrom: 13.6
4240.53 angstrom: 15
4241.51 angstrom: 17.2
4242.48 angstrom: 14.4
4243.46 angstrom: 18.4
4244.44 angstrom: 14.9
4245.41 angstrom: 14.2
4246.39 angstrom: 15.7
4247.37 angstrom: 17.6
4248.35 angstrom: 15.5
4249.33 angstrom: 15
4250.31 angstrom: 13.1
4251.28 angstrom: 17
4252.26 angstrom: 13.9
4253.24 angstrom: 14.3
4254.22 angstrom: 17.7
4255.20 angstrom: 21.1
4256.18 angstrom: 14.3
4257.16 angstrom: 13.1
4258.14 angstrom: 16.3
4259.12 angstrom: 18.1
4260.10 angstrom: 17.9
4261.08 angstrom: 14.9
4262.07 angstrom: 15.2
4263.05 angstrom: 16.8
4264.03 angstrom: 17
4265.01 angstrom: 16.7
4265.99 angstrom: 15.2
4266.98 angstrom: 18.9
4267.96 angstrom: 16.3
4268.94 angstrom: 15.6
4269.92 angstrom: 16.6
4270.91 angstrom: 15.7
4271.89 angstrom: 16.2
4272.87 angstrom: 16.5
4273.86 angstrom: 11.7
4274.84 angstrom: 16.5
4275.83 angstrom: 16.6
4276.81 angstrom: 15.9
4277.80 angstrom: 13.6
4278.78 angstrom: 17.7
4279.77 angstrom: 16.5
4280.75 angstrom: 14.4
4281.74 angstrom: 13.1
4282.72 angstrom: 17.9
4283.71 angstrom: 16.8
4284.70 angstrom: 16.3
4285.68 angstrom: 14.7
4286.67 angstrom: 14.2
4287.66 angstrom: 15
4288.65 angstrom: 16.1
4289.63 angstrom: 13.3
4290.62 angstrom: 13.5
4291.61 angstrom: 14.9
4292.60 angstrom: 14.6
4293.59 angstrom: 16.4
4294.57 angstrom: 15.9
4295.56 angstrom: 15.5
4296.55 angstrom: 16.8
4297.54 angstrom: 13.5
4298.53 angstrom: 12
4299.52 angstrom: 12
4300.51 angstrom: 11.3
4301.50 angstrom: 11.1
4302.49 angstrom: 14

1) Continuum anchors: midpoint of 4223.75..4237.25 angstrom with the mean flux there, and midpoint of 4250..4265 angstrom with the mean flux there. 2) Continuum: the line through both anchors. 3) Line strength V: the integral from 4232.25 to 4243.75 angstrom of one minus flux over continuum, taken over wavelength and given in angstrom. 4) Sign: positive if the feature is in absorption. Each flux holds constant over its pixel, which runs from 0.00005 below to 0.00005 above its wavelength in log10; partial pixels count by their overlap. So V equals 0.6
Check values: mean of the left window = 16.1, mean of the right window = 16.1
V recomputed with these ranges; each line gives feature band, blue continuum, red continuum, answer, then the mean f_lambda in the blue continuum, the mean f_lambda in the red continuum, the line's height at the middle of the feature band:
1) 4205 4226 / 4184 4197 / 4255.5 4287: -1.3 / 14.8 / 15.9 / 15.1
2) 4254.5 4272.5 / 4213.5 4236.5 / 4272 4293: -1.1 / 16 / 15.2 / 15.5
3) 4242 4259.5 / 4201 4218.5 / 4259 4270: 0.6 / 15.7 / 16.6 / 16.3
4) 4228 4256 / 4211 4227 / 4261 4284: 1.0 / 16.3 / 15.9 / 16.1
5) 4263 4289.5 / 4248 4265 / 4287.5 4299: -0.8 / 16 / 14.8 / 15.3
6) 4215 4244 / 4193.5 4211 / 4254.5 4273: 0.2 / 15.6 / 16.5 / 16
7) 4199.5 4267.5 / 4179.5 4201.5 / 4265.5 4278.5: -2.0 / 15.1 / 15.8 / 15.5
